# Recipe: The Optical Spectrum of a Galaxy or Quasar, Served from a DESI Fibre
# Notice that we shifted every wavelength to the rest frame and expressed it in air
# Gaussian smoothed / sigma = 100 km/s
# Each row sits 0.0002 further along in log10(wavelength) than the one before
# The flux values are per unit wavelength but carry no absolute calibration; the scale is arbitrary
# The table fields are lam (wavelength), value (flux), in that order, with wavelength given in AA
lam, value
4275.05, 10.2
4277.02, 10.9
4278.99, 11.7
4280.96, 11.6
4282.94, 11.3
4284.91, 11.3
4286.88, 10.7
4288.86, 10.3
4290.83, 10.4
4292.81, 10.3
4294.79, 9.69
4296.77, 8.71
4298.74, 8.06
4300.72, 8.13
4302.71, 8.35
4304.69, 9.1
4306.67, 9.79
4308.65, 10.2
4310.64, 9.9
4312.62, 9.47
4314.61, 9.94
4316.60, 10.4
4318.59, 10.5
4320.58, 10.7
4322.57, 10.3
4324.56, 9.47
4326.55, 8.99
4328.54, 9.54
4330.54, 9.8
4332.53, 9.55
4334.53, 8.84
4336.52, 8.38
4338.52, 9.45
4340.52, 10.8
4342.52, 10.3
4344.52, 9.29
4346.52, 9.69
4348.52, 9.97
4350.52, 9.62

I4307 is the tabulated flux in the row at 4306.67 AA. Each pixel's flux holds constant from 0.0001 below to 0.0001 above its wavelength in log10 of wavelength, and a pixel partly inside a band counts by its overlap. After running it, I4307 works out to 9.79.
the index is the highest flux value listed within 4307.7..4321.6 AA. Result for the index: 10.7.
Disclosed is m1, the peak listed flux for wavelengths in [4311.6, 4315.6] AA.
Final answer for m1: 9.94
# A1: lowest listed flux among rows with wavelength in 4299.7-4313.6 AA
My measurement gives 8.13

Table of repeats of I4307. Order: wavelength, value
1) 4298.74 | 8.06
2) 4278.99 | 11.7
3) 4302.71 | 8.35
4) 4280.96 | 11.6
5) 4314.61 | 9.94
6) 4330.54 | 9.8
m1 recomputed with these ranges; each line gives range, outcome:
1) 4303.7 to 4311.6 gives 10.2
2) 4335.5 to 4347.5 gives 10.8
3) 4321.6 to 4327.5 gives 10.3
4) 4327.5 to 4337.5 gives 9.8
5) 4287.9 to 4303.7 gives 10.4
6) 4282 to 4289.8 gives 11.3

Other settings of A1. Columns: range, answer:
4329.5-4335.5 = 8.84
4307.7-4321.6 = 9.47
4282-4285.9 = 11.3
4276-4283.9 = 10.9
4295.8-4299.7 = 8.06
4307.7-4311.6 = 9.9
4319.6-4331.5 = 8.99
